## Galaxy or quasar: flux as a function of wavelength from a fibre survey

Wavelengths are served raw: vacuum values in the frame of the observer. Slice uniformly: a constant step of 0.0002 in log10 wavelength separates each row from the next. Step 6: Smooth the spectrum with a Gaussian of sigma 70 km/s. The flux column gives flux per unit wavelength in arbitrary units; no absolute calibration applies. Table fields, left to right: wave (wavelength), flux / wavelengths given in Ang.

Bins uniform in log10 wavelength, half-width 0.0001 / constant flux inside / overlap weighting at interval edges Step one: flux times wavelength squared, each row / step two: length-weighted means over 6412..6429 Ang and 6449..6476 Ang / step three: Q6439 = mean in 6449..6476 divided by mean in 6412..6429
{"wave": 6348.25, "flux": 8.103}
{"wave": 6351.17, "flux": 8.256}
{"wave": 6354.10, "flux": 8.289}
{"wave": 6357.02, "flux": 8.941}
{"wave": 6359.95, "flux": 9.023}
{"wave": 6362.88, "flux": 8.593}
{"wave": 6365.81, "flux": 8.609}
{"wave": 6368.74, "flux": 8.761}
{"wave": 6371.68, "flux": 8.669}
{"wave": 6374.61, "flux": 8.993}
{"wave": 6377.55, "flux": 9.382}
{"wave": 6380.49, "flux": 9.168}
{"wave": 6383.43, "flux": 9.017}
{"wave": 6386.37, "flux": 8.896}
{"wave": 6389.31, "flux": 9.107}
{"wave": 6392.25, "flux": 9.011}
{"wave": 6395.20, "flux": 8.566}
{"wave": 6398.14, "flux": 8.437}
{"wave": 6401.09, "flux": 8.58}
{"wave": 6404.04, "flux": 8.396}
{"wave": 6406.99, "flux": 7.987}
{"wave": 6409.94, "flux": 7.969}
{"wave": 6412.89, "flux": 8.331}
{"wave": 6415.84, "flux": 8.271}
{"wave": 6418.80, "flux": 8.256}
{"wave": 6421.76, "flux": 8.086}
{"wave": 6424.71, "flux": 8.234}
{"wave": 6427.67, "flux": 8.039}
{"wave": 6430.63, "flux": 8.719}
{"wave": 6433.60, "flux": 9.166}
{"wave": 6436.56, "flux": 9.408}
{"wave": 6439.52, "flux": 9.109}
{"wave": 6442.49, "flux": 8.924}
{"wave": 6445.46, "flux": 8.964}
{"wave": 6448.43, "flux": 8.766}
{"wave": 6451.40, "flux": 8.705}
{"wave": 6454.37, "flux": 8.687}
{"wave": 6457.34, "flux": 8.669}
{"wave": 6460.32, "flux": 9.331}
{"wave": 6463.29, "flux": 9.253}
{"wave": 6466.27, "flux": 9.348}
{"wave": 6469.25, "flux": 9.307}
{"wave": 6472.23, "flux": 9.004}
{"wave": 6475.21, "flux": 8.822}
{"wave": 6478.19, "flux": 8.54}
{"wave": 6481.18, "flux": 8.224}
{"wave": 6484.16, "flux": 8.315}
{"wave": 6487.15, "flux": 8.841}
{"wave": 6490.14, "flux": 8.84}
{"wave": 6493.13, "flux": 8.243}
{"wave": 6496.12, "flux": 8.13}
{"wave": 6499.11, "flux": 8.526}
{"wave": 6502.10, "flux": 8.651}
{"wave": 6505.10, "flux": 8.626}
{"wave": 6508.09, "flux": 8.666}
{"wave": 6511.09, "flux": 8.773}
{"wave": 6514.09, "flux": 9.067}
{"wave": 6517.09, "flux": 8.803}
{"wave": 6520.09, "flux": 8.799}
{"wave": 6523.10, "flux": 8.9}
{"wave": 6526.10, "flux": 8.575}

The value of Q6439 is 1.11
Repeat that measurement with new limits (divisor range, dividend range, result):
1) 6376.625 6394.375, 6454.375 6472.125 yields 1.03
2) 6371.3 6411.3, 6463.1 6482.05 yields 1.05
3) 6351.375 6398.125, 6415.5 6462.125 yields 1.01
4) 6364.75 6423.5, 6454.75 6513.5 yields 1.04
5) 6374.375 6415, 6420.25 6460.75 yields 1.02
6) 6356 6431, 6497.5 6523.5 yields 1.05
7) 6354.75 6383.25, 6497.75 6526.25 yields 1.03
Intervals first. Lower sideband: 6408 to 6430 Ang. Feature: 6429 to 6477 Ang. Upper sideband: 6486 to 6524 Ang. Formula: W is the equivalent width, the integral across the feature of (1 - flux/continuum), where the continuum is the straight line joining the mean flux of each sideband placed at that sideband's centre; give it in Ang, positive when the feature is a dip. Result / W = -3.57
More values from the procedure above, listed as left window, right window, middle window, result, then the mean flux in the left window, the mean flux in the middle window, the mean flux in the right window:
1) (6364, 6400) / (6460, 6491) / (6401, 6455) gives 2.0 Ang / 8.88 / 8.56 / 8.88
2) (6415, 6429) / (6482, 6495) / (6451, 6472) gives -1.7 Ang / 8.17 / 9.06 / 8.53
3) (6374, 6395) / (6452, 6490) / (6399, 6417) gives 1.5 Ang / 9.05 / 8.26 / 8.86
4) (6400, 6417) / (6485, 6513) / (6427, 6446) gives -1.3 Ang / 8.25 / 8.94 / 8.59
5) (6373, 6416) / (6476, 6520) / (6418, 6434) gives 0.5 Ang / 8.69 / 8.37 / 8.6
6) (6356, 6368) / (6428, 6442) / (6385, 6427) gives 2.3 Ang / 8.78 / 8.43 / 9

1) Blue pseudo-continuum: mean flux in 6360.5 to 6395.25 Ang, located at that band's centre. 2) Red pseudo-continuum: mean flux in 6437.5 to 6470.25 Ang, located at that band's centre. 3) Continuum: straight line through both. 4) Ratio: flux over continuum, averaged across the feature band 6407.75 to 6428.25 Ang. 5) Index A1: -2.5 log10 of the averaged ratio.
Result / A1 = 0.10 mag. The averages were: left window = 8.91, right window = 9.01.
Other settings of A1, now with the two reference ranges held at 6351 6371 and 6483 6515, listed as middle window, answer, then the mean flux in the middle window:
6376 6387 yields -0.06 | 9.13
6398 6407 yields 0.03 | 8.39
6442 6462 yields -0.03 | 8.87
